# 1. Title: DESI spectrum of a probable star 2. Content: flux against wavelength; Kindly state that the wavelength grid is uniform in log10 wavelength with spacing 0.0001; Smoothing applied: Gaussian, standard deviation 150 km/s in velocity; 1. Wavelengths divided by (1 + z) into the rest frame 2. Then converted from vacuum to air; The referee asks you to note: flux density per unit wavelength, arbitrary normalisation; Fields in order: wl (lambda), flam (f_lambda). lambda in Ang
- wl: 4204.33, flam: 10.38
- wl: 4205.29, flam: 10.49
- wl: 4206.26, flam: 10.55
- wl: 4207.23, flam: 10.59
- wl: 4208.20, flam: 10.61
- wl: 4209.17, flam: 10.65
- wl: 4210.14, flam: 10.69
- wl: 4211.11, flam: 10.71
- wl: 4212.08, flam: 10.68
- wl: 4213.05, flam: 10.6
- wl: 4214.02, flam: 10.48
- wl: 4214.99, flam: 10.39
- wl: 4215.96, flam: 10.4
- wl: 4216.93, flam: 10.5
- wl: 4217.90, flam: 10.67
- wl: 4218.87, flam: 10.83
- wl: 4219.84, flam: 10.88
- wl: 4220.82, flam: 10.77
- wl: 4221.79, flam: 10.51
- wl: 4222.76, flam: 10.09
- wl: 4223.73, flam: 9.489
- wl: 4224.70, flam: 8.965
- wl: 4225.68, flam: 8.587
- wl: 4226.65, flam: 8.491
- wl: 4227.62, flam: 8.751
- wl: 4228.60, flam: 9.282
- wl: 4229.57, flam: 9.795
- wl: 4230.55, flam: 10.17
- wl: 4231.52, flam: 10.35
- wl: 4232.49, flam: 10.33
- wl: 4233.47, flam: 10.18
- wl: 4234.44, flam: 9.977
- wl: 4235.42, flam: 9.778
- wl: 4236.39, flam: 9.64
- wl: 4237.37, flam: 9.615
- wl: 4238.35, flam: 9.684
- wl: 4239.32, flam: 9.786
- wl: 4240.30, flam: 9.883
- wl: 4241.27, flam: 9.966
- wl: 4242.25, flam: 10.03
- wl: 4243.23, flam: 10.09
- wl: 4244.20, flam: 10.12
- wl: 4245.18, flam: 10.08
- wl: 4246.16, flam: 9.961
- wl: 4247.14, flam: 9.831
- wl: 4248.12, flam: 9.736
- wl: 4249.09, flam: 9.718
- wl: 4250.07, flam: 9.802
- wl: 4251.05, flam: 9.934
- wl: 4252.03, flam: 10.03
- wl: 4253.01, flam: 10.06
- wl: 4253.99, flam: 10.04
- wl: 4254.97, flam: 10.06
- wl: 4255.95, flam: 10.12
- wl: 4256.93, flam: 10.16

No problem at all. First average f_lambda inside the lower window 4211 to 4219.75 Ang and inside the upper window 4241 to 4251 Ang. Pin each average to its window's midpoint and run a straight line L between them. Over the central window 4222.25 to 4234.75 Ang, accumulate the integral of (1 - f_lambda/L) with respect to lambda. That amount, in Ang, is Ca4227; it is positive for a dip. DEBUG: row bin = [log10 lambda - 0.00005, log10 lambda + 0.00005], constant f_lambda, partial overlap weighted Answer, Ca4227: 0.9 Ang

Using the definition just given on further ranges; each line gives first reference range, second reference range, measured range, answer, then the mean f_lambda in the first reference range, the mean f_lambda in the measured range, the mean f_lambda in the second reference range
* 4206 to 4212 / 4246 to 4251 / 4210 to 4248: 0.7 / 10.6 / 10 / 9.81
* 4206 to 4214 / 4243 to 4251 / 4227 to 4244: 0.5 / 10.6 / 9.84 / 9.92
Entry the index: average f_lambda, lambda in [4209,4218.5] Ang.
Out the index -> 10.6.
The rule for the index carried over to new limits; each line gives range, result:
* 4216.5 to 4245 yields 9.91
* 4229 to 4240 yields 9.93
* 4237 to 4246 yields 9.92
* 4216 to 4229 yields 9.85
